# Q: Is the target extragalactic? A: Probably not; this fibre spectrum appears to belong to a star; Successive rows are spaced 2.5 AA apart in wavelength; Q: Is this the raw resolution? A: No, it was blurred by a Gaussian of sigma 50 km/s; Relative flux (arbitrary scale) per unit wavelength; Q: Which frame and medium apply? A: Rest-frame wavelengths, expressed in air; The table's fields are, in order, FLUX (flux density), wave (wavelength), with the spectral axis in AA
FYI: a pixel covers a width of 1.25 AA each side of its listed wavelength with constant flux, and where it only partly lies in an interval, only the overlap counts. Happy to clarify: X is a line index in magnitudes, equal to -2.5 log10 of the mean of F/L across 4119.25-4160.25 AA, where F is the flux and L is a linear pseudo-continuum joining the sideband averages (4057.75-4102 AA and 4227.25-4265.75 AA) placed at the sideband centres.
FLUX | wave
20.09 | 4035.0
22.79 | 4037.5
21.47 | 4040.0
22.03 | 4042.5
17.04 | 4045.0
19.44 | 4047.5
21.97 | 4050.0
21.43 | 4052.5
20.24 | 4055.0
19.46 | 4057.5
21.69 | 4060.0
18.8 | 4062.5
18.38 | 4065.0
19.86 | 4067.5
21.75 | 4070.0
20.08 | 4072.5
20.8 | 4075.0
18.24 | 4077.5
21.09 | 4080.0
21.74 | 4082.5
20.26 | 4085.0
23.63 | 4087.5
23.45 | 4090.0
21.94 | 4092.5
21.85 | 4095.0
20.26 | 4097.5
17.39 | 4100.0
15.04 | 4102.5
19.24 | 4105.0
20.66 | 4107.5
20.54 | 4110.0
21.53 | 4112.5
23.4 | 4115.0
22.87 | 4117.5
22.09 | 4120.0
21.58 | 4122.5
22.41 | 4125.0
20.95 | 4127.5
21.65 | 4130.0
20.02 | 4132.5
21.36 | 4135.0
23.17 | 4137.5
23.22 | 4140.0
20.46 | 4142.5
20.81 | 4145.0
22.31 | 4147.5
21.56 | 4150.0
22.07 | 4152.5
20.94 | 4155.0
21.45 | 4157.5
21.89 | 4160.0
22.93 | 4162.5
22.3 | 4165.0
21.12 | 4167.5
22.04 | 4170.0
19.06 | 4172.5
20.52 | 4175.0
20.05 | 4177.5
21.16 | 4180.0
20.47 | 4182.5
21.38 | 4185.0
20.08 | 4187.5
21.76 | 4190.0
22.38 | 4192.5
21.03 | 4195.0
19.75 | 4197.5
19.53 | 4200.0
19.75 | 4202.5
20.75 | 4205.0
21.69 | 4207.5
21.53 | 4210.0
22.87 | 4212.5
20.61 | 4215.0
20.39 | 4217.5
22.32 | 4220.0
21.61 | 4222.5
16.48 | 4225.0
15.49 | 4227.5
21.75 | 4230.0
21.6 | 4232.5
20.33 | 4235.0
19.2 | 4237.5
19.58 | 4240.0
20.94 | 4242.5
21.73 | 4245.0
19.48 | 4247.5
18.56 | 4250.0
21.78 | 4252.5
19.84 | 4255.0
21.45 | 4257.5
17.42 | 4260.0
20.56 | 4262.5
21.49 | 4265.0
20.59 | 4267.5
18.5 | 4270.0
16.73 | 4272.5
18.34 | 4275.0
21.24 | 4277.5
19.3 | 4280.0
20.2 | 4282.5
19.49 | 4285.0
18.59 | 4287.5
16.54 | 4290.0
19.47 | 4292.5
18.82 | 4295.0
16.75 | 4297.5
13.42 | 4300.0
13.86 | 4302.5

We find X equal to -0.06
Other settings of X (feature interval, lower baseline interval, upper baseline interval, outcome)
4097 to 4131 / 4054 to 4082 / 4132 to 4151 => 0.02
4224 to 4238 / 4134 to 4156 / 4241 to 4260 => 0.08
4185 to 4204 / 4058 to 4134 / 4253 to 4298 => -0.04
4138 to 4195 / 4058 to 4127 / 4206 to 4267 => -0.04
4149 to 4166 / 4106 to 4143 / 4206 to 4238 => -0.03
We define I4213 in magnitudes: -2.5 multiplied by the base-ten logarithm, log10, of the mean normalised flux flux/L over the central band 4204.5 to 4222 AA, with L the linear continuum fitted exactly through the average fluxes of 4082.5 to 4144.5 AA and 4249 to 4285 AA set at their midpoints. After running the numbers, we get -0.07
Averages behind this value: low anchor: 21.2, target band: 21.5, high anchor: 19.7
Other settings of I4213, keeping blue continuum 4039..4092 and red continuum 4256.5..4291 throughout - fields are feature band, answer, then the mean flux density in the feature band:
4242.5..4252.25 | -0.041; 20.2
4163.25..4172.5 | -0.080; 21.5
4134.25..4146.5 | -0.087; 21.8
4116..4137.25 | -0.076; 21.7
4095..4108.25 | 0.092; 18.8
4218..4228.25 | 0.022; 19.2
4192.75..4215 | -0.062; 20.9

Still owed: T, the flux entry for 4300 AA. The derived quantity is 13.42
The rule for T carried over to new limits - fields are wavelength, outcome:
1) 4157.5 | 21.45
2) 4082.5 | 21.74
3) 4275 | 18.34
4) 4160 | 21.89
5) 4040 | 21.47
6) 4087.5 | 23.63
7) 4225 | 16.48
